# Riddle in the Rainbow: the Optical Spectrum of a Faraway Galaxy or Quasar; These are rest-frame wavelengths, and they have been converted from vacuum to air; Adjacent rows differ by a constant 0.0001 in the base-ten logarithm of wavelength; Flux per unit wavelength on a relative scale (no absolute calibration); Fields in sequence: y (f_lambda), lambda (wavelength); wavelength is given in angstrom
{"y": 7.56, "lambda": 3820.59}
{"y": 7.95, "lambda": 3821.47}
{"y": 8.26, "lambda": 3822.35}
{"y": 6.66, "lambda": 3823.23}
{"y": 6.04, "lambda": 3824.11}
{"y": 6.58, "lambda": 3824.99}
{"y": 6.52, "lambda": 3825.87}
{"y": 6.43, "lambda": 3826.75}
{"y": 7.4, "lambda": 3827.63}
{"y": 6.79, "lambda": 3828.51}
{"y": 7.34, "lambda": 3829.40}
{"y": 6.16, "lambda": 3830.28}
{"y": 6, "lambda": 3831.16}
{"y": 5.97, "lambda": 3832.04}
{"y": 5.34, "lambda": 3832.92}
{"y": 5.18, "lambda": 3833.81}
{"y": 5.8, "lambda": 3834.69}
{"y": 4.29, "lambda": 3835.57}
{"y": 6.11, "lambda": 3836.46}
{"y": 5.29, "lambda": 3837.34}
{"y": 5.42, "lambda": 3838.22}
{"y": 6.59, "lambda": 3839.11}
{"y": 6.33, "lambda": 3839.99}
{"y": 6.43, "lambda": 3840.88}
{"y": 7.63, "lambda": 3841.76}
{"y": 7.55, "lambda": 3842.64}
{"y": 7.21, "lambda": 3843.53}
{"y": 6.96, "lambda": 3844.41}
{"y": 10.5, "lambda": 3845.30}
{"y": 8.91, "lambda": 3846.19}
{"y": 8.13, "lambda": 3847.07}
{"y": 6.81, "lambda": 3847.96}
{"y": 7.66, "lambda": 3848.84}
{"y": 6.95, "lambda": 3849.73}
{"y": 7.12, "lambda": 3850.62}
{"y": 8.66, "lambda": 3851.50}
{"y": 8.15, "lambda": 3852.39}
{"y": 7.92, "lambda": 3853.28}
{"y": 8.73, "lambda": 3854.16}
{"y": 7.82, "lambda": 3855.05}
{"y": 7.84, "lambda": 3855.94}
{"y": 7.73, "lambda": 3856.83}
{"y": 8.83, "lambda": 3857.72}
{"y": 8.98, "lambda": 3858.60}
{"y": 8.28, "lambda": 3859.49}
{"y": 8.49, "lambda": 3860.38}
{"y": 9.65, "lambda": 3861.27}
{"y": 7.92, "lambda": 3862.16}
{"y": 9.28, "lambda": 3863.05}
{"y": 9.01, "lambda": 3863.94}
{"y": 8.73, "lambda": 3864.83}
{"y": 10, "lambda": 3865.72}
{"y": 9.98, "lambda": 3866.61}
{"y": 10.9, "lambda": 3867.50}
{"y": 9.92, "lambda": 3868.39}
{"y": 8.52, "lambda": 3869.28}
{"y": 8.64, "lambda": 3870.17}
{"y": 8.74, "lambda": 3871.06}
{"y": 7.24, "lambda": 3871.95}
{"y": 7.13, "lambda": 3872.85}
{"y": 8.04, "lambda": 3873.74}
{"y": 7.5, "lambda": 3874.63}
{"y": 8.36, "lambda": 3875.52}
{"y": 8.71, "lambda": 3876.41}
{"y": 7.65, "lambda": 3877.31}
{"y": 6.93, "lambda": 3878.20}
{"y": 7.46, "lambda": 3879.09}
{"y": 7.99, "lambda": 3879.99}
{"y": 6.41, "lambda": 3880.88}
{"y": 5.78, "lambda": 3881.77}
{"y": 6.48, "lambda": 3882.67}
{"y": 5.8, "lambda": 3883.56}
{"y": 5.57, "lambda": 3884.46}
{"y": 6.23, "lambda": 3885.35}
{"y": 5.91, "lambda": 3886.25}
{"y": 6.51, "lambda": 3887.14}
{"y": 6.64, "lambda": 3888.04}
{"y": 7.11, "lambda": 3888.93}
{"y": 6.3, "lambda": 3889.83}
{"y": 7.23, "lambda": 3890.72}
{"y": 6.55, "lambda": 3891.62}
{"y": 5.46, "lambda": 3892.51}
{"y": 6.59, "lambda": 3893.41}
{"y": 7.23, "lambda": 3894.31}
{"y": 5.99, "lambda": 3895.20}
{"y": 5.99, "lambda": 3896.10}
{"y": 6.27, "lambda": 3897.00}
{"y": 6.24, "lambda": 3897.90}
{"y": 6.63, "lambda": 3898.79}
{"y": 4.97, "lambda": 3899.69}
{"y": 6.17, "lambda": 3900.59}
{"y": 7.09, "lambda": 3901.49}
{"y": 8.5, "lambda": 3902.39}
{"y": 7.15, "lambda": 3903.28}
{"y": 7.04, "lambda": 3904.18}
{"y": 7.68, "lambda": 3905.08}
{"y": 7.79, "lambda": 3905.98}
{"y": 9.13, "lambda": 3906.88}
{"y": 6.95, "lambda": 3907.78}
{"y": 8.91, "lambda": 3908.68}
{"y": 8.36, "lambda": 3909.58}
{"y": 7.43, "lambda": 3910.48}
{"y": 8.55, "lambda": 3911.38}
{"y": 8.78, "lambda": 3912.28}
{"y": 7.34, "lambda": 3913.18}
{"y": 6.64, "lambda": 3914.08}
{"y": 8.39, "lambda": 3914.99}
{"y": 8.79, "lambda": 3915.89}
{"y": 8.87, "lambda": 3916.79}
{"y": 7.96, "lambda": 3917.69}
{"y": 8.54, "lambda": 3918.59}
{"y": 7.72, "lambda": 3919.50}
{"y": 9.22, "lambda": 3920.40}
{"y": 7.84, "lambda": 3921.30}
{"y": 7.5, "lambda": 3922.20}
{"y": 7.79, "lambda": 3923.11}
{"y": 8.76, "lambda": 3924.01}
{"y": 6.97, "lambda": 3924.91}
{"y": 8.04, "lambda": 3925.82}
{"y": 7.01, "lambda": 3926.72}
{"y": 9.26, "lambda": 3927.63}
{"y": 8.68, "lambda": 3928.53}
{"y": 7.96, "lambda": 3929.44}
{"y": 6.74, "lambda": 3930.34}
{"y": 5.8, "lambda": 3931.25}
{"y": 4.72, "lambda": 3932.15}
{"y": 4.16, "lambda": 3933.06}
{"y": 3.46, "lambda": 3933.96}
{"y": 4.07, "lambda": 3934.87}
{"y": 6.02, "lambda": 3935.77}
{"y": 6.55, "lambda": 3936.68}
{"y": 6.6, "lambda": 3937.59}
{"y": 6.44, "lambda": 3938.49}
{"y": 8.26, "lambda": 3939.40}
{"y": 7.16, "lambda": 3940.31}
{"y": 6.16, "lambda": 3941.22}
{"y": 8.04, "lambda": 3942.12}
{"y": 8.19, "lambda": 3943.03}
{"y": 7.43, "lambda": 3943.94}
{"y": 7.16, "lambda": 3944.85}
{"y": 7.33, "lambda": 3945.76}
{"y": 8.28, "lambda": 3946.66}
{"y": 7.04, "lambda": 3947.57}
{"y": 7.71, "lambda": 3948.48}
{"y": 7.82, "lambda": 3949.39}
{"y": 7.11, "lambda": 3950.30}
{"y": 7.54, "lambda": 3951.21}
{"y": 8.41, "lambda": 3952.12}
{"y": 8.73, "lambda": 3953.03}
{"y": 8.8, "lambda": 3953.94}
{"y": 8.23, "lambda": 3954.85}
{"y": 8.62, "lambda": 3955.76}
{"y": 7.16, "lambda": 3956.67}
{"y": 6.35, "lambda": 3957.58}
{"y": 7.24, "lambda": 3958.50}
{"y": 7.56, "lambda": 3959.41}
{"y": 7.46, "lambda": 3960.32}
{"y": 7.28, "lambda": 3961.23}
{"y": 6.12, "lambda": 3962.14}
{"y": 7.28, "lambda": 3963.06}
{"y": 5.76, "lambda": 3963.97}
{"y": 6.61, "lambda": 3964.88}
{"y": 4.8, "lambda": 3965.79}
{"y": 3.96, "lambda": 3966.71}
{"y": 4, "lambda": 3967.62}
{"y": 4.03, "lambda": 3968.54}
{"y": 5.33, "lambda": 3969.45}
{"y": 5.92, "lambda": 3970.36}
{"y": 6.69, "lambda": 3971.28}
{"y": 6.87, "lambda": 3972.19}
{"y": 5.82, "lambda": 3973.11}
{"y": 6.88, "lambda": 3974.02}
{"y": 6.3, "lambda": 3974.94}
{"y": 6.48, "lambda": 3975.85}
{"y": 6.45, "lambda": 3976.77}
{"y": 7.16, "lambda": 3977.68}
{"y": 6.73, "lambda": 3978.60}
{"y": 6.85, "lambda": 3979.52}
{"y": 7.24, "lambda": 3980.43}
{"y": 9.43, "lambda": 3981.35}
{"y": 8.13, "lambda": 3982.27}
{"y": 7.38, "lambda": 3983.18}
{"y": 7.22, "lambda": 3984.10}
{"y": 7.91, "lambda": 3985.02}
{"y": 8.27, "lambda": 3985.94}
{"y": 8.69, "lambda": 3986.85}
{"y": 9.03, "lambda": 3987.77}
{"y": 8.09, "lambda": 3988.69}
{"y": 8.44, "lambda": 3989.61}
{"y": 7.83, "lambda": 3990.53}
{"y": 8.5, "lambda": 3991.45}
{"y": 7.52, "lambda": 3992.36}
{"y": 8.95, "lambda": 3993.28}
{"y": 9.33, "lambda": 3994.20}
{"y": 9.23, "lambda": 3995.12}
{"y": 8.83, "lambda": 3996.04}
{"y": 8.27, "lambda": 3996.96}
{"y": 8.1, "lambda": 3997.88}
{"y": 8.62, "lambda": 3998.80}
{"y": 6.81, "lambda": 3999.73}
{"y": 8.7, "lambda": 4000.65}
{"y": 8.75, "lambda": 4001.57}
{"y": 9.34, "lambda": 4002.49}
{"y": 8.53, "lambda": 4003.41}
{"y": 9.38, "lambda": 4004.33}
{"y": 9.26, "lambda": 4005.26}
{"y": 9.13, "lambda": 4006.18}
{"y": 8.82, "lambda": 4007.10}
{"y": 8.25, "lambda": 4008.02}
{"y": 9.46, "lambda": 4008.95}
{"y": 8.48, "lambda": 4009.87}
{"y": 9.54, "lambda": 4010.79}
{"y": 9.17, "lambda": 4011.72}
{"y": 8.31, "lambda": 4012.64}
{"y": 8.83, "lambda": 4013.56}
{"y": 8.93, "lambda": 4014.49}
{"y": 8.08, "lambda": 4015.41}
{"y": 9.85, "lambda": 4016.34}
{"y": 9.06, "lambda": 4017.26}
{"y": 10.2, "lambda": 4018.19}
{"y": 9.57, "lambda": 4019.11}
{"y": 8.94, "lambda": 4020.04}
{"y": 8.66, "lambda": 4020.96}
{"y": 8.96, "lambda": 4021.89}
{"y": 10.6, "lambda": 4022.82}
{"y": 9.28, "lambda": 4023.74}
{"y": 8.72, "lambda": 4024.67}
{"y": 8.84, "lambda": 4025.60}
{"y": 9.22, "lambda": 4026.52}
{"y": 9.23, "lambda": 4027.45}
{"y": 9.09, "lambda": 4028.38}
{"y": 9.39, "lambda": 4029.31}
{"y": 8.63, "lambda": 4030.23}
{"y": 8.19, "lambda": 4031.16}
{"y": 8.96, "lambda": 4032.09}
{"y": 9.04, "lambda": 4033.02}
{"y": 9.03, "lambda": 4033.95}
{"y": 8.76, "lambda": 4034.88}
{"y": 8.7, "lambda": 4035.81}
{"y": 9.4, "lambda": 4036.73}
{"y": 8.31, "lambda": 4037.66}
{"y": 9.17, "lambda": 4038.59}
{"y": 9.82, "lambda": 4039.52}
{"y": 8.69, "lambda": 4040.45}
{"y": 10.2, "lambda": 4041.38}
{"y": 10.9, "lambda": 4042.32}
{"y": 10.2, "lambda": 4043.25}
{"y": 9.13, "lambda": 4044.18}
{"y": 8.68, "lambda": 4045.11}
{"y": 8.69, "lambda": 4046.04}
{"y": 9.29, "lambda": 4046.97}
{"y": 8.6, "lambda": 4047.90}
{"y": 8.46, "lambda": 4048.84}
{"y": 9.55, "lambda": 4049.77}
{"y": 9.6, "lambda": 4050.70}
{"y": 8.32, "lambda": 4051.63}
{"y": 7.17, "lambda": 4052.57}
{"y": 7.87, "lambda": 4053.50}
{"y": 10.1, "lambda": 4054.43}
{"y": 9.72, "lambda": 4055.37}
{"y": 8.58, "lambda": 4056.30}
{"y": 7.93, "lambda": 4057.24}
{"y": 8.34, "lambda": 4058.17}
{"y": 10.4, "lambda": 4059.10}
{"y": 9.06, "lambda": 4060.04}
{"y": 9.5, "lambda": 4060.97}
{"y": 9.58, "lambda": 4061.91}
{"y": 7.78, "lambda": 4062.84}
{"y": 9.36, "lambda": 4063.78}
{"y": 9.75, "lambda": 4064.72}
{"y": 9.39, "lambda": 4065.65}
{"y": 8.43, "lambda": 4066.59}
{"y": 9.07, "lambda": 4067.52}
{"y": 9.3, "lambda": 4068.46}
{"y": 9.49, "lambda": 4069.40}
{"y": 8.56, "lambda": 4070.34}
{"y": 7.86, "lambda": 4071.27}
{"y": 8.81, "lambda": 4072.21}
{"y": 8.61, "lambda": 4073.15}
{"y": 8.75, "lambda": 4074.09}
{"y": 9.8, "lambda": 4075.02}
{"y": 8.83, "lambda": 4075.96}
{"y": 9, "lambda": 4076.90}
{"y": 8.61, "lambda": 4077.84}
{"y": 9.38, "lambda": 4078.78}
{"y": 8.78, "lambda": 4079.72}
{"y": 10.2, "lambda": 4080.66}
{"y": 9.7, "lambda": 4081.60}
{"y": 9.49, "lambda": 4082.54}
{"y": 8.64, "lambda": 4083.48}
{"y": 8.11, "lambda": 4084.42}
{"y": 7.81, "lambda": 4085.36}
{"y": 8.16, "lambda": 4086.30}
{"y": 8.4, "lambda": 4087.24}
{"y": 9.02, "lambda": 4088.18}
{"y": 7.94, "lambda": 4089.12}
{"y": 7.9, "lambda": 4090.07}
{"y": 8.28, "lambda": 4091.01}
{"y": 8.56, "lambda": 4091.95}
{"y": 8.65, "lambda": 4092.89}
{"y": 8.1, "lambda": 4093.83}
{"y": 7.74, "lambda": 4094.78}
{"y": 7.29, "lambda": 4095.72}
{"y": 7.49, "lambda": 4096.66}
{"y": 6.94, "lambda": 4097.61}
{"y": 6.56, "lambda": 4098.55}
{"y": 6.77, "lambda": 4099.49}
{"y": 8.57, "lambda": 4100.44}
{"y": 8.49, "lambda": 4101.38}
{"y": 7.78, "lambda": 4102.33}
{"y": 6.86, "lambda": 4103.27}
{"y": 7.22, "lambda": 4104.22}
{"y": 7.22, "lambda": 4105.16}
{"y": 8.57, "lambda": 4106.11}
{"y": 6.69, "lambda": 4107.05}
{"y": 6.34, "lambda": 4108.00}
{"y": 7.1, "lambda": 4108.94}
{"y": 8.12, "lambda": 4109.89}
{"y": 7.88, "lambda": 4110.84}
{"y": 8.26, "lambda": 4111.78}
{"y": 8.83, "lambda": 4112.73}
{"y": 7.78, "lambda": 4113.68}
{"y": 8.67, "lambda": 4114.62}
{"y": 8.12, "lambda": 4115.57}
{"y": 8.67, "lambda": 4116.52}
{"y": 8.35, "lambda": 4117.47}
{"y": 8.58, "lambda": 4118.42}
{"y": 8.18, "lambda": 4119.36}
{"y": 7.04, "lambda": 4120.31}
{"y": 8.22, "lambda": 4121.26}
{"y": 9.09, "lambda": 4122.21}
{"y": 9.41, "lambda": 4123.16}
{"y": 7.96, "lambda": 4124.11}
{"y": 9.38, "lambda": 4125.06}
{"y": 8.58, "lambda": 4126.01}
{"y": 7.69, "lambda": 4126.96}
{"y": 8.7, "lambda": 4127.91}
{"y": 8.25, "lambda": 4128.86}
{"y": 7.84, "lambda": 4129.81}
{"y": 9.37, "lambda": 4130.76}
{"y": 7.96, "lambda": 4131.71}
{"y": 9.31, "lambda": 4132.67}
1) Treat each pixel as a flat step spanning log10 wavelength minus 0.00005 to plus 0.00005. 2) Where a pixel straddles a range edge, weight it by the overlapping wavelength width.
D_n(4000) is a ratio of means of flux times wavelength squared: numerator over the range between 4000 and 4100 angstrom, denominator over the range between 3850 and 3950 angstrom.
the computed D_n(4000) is 1.3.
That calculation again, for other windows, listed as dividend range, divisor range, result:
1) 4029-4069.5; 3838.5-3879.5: 1.22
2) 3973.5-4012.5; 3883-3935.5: 1.21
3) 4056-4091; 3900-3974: 1.32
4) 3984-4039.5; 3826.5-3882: 1.25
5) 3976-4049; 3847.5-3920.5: 1.22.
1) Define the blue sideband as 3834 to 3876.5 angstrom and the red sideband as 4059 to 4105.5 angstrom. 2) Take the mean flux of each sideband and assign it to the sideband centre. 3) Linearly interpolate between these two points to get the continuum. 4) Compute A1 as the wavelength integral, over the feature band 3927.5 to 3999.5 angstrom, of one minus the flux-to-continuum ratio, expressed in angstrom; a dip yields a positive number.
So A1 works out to 9.1 angstrom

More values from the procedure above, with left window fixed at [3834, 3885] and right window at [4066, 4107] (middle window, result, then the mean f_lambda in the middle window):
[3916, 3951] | 3.1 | 7.24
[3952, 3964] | 0.7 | 7.53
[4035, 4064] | -2.9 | 9.06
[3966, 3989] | 3.6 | 6.8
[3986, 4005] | -1.0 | 8.55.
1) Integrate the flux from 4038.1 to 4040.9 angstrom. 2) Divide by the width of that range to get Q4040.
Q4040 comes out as 9.22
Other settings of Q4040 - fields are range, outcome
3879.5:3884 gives 6.5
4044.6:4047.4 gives 8.9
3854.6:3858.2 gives 8.07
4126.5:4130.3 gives 8.13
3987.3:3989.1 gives 8.56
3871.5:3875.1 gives 7.48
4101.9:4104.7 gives 7.29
